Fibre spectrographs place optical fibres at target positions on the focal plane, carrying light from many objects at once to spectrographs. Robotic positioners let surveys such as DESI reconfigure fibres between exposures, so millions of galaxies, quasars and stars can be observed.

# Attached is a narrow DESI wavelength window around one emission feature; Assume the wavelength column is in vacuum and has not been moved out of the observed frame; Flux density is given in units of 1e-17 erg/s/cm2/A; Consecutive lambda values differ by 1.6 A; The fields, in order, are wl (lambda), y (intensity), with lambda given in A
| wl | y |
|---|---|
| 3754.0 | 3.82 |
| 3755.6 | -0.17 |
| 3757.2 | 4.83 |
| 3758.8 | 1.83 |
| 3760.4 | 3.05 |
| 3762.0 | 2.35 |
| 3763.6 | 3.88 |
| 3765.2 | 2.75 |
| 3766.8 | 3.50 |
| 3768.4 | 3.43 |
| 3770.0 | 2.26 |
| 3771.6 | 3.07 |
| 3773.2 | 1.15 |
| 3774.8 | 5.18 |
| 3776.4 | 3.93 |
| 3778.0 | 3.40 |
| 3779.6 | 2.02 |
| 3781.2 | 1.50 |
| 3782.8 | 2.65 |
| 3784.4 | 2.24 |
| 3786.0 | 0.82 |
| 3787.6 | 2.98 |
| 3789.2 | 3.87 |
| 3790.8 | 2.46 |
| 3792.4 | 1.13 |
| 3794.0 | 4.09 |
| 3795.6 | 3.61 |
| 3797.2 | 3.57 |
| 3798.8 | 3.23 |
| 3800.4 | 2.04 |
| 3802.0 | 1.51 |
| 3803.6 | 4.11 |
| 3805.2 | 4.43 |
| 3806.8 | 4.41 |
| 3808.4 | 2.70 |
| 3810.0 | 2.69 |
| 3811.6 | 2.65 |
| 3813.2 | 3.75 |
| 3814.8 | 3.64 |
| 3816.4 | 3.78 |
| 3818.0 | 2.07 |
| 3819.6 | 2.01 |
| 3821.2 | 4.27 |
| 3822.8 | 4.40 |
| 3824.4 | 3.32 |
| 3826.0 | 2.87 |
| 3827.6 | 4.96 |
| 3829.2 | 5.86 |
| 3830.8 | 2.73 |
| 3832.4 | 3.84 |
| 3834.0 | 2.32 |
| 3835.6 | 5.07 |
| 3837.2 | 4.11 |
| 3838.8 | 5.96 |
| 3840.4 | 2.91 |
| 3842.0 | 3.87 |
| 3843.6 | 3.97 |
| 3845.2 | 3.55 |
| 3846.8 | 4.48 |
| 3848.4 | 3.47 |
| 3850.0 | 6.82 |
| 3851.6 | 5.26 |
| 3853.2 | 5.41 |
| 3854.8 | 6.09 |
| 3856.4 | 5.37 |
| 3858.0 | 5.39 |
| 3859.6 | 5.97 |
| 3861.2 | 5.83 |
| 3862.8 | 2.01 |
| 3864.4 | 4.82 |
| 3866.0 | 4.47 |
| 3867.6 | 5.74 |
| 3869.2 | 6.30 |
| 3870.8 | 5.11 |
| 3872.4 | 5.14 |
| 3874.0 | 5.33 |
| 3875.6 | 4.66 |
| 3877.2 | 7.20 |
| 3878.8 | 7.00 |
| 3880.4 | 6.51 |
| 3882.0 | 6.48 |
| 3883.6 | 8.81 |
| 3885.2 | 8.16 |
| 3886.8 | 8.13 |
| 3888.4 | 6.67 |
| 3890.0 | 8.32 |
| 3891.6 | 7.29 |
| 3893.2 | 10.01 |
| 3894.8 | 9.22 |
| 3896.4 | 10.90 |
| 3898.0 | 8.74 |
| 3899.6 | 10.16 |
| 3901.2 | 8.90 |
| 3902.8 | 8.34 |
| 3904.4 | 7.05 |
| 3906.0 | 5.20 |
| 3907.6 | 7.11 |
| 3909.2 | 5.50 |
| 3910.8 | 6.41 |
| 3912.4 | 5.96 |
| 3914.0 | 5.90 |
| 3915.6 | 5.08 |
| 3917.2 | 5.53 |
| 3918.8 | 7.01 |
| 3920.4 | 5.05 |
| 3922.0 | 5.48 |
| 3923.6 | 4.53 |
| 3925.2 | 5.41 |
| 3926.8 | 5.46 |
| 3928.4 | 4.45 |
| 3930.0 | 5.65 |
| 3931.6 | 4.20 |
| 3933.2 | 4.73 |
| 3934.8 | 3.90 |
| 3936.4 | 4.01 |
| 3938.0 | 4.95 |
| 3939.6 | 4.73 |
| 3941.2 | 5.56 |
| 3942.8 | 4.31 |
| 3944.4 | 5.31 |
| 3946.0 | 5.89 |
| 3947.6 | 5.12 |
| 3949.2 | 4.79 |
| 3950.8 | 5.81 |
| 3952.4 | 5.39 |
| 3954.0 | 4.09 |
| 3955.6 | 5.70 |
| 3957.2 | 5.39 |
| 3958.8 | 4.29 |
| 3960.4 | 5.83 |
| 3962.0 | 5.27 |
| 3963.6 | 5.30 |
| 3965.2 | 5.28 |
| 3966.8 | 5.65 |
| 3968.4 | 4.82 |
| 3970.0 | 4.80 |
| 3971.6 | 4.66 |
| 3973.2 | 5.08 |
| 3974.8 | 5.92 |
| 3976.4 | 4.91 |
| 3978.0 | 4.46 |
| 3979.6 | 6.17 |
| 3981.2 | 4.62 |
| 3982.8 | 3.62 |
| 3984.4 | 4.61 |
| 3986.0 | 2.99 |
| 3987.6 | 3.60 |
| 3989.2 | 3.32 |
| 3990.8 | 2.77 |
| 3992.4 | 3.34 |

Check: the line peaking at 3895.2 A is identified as Lyman alpha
